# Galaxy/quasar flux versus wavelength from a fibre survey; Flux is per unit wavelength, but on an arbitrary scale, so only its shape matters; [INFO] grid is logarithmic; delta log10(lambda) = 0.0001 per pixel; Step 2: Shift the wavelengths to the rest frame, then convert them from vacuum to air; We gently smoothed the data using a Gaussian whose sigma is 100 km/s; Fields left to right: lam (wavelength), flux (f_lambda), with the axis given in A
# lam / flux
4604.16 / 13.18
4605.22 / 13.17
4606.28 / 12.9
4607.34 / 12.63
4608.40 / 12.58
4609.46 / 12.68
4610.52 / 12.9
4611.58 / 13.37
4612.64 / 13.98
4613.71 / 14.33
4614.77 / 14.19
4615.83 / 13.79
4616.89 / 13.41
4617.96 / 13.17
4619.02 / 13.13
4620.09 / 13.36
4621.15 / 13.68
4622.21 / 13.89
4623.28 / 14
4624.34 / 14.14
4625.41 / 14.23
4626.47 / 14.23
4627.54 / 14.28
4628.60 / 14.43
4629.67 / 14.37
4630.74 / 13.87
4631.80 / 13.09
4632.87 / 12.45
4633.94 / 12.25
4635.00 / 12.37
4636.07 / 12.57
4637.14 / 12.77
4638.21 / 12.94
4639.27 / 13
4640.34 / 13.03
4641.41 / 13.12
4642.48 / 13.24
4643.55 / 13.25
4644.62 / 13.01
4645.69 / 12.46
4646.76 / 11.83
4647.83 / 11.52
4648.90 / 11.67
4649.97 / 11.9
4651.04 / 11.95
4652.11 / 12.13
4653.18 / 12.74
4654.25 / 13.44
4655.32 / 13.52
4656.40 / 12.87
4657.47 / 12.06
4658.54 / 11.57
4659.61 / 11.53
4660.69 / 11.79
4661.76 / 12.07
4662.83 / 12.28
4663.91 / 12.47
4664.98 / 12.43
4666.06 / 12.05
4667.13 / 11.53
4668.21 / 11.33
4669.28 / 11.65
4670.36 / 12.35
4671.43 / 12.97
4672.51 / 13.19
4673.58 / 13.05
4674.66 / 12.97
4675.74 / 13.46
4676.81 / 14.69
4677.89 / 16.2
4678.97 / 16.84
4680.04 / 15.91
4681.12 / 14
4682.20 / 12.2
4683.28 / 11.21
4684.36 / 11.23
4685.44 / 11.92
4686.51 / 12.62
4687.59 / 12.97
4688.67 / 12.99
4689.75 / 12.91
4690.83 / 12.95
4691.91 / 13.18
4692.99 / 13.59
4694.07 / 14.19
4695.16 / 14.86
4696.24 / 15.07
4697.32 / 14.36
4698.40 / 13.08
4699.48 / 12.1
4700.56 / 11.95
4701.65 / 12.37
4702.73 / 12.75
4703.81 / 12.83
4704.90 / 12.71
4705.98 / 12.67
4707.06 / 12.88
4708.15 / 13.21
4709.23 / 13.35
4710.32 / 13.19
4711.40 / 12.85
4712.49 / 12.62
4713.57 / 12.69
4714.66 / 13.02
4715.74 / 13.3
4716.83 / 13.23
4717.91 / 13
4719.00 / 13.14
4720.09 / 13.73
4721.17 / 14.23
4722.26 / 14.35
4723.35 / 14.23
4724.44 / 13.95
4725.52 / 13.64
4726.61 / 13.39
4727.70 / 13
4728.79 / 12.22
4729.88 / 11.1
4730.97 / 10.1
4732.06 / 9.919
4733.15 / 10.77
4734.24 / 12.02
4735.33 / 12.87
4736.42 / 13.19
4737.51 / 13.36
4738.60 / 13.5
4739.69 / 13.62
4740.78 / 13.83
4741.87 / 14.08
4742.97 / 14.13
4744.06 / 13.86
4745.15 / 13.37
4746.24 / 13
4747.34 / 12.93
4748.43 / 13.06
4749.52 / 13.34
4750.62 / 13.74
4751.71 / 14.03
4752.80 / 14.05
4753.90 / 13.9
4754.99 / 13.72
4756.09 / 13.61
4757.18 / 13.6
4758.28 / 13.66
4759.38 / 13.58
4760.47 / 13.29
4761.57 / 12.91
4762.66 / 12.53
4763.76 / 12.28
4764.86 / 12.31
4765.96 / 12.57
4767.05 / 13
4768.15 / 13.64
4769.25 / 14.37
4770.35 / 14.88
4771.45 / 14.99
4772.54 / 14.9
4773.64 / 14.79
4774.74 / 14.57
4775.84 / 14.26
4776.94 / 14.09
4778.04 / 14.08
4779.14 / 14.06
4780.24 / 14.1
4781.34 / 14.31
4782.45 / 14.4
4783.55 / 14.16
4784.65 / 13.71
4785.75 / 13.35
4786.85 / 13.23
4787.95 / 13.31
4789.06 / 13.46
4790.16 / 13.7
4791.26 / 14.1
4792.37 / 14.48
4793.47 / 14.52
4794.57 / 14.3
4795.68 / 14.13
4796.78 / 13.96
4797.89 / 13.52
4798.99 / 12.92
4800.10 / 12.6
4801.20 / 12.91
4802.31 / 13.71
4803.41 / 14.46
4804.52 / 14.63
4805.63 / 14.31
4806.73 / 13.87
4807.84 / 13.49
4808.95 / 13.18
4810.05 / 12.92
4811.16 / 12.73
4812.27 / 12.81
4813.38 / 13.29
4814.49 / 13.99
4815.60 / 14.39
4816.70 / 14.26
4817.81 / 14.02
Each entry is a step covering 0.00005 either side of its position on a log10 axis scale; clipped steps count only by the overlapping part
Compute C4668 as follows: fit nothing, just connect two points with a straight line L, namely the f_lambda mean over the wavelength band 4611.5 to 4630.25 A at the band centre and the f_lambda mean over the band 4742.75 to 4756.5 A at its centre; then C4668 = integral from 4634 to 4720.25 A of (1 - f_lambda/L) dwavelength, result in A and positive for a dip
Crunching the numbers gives 5.5 A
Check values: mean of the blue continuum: 13.9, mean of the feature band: 12.9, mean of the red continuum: 13.6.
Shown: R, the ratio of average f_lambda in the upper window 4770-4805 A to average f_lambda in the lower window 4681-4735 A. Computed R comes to 1.1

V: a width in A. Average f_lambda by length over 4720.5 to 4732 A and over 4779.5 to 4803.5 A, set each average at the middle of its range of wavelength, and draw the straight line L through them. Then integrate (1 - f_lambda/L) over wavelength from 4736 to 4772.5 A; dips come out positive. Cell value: -0.7 A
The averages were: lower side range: 12.9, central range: 13.5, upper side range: 13.8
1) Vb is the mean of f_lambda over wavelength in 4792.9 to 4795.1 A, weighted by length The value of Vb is 14.5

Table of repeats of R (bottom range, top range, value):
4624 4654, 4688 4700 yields 1.05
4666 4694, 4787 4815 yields 1.04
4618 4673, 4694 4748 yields 1.02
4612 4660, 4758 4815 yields 1.05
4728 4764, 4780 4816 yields 1.05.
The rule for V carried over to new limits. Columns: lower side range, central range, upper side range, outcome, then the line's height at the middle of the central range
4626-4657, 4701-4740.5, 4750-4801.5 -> 1.60 A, 13.4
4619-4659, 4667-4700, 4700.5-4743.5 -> -0.84 A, 13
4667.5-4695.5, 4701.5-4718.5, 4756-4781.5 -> 0.63 A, 13.4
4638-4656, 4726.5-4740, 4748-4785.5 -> 1.29 A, 13.5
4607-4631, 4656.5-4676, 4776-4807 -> 2.10 A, 13.7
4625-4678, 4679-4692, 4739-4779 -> 0.07 A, 13.1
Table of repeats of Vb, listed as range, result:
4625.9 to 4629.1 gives 14.3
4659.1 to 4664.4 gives 12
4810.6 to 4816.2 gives 13.4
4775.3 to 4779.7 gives 14.1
